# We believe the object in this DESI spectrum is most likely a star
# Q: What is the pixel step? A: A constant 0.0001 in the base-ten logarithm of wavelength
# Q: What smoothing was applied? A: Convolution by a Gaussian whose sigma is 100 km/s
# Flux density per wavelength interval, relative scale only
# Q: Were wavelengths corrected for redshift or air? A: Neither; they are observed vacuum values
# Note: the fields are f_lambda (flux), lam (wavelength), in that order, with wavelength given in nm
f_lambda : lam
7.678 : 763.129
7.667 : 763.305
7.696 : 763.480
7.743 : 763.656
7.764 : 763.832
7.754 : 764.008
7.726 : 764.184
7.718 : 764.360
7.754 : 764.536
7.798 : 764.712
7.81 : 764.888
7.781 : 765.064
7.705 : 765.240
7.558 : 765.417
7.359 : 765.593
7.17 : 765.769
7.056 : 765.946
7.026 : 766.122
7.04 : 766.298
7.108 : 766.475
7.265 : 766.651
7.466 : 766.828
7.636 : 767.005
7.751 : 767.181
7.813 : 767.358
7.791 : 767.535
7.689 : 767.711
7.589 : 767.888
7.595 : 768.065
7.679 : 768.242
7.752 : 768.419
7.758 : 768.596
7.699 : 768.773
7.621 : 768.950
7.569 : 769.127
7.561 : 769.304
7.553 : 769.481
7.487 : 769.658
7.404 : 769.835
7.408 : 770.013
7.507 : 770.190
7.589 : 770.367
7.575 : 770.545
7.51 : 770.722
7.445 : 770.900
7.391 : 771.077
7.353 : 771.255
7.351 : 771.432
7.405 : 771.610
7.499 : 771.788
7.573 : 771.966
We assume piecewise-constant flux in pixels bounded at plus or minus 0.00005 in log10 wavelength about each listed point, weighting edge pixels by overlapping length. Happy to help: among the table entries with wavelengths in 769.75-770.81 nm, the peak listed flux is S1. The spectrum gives 7.589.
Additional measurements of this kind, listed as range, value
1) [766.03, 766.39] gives 7.04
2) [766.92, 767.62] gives 7.813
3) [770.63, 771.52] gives 7.51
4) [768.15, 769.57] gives 7.758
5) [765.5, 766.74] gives 7.359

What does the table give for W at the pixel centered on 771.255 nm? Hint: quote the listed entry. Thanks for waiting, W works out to 7.353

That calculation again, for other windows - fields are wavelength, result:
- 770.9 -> 7.445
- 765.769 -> 7.17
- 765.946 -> 7.056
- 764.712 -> 7.798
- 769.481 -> 7.553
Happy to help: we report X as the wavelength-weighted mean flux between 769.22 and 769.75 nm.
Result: 7.54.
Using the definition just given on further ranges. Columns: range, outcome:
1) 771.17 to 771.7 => 7.37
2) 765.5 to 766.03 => 7.2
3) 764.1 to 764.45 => 7.72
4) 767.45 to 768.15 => 7.67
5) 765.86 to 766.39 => 7.04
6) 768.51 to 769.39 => 7.64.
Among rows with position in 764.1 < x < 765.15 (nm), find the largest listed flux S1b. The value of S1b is 7.81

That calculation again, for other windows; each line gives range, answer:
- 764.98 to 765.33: 7.781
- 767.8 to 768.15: 7.595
